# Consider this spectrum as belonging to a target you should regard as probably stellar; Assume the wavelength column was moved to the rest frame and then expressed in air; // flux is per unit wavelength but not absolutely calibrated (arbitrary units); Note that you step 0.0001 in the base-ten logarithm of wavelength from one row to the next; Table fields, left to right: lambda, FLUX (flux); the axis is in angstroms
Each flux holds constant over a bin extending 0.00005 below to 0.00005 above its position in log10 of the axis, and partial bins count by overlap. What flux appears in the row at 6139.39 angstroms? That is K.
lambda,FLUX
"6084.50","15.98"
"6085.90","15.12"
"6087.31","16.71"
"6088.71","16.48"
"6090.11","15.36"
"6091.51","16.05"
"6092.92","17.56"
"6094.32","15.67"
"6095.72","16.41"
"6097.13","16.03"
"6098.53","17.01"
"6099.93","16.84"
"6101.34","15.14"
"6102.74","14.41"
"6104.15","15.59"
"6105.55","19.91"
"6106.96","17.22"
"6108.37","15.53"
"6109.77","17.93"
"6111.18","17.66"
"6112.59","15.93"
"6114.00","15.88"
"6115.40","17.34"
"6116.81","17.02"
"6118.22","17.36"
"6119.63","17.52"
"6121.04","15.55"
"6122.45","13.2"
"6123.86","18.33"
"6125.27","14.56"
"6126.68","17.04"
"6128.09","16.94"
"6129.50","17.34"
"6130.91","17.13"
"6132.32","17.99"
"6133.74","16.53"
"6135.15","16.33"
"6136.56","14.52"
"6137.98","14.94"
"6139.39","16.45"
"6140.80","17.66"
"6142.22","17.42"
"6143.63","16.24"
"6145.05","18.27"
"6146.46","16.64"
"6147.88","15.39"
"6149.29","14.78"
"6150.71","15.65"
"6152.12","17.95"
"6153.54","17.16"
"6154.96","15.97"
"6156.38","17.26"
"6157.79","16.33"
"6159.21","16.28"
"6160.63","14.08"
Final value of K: 16.45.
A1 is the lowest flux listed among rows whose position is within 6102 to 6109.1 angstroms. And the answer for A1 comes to 14.41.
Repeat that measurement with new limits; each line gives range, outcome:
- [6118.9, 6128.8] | 13.2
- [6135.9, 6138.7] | 14.52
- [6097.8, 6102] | 15.14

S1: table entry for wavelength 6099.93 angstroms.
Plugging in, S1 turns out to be 16.84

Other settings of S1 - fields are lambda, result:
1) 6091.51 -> 16.05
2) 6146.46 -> 16.64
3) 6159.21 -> 16.28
